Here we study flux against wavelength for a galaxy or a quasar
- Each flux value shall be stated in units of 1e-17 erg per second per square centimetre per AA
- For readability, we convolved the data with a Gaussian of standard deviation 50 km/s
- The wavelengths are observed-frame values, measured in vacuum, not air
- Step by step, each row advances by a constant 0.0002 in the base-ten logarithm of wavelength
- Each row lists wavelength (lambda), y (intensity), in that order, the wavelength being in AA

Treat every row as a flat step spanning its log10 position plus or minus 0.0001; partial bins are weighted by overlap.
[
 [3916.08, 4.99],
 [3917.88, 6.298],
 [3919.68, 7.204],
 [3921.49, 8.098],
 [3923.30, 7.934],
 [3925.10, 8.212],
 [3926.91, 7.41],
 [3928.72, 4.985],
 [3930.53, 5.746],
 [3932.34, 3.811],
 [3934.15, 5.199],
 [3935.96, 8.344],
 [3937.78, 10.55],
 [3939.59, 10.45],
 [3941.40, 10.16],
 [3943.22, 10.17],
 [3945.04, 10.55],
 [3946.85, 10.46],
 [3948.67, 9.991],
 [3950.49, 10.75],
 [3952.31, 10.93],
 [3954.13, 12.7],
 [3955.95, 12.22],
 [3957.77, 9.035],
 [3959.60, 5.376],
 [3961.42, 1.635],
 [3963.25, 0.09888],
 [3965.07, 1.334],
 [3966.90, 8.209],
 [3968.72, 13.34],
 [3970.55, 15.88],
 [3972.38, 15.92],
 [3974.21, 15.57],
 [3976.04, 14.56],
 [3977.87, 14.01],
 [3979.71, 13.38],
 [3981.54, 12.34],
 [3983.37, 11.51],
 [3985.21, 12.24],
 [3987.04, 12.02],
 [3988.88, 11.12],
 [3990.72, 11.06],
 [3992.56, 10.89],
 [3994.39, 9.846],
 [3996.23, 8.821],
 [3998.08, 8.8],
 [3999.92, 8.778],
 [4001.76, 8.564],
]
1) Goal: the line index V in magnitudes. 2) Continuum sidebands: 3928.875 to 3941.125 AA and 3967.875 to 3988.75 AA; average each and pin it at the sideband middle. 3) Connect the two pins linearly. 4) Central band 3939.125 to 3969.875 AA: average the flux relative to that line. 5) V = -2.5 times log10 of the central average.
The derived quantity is 0.13 mag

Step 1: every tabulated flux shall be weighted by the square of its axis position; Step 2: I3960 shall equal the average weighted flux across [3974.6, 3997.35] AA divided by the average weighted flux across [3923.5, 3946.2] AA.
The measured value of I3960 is 1.5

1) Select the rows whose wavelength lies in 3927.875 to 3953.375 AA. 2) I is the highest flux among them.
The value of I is 10.93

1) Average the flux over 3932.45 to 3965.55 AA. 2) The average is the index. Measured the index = 8.31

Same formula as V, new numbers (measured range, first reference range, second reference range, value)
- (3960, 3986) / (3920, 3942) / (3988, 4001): -0.158 mag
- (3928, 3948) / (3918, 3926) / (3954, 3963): -0.112 mag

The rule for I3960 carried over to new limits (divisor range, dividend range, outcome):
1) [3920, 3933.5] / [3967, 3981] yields 2.21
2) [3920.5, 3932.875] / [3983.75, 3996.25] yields 1.70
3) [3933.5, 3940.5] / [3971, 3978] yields 1.76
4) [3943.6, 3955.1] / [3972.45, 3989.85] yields 1.22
